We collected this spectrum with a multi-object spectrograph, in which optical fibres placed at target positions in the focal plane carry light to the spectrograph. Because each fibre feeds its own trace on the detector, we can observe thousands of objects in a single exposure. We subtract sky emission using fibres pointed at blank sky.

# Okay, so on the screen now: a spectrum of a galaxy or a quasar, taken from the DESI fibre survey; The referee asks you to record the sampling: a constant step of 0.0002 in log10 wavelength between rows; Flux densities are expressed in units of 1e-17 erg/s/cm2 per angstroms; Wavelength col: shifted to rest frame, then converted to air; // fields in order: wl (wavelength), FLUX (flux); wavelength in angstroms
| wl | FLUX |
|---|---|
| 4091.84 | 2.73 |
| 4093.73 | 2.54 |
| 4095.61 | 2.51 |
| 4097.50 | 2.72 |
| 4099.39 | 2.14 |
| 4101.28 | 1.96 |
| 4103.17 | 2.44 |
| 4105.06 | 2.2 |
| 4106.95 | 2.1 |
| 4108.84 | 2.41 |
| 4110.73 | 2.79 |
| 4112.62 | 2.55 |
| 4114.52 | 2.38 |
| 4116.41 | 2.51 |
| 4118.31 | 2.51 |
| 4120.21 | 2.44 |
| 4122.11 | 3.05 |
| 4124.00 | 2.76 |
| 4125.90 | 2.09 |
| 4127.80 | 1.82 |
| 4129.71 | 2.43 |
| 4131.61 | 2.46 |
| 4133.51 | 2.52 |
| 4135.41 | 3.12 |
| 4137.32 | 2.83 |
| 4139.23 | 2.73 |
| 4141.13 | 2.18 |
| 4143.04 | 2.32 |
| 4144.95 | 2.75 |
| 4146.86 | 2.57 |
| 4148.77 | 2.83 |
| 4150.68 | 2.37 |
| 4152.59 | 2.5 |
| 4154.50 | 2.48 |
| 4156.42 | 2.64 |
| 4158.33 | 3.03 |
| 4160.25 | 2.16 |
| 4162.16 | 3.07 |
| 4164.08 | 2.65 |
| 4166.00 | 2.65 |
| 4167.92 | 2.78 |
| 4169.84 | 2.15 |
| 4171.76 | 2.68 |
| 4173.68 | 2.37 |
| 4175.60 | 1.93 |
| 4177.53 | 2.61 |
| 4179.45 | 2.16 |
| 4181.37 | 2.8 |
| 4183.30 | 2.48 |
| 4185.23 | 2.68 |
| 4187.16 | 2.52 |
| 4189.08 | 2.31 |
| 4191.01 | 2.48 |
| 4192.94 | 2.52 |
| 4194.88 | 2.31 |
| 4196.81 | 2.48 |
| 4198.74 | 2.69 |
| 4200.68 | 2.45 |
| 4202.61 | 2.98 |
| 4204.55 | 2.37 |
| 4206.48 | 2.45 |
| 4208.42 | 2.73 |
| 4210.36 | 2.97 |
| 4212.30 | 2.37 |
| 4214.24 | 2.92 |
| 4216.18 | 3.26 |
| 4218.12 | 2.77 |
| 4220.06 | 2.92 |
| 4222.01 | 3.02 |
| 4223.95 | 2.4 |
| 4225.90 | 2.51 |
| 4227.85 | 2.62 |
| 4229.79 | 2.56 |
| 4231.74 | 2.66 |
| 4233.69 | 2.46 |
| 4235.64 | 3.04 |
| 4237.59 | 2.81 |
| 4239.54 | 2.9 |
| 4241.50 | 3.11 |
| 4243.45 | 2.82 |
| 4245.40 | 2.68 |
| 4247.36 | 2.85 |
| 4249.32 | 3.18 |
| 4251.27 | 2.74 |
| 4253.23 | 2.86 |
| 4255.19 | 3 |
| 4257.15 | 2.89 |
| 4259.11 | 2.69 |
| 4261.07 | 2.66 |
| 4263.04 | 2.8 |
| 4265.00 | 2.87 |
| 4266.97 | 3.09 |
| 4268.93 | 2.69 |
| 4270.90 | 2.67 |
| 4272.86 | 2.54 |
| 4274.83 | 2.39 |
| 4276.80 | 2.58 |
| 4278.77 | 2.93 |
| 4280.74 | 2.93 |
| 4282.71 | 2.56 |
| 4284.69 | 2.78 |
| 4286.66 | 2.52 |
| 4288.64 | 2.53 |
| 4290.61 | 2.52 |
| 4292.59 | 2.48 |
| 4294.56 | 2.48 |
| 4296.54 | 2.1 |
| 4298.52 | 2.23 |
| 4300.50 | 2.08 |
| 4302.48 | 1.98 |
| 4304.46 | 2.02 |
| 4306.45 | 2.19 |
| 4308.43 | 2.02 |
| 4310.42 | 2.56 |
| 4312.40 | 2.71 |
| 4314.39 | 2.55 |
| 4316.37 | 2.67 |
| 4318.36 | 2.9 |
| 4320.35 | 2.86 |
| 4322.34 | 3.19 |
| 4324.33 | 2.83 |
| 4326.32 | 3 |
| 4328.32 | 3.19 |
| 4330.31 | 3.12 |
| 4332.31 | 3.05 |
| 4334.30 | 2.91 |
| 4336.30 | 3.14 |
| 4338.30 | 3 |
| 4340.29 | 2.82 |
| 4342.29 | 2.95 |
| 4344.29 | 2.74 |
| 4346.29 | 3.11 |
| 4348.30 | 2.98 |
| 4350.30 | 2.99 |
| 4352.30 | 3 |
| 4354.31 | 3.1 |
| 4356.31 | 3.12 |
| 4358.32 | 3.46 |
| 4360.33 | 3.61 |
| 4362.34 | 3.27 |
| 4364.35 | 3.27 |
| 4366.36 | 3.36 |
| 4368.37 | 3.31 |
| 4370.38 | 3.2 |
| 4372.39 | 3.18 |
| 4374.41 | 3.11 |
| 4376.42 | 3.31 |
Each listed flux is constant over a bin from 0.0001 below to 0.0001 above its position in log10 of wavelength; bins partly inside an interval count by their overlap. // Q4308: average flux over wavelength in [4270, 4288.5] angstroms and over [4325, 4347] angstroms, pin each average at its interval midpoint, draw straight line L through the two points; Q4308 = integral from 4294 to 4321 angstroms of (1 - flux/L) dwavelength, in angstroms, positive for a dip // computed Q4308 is 4.3 angstroms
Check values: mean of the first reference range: 2.65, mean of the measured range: 2.37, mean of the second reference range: 3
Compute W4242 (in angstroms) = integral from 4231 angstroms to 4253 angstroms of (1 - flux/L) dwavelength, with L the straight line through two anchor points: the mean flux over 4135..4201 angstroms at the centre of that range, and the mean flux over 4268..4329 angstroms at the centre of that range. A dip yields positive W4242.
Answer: -2.5 angstroms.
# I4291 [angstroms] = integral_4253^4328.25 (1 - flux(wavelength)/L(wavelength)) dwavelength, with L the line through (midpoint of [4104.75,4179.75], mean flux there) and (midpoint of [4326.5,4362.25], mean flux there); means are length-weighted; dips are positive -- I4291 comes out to 7.94 angstroms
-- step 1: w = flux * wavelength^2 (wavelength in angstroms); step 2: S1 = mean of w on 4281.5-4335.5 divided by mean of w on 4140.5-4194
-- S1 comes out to 1.10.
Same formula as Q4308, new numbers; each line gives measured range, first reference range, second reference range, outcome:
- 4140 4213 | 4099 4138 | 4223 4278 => 1.3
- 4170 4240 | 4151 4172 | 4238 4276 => 2.4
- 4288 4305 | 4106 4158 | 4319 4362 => 3.9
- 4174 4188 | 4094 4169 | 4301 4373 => 0.9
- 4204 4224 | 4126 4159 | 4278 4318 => -2.1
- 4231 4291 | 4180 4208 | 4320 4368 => 0.3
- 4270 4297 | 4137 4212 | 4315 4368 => 2.8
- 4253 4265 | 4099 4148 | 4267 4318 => -1.6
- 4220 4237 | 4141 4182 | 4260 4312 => -1.1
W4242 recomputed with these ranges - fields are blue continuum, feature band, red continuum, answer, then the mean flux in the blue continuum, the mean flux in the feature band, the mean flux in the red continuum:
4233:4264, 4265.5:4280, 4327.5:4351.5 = 0.9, 2.85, 2.71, 3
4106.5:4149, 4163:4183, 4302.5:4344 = 0.8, 2.53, 2.48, 2.77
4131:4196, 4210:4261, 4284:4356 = -3.5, 2.55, 2.8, 2.71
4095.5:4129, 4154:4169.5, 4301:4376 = -0.9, 2.41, 2.67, 2.93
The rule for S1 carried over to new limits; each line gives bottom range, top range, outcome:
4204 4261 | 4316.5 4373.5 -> 1.17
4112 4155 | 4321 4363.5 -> 1.34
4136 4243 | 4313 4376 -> 1.26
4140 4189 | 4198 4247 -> 1.11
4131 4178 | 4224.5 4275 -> 1.13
